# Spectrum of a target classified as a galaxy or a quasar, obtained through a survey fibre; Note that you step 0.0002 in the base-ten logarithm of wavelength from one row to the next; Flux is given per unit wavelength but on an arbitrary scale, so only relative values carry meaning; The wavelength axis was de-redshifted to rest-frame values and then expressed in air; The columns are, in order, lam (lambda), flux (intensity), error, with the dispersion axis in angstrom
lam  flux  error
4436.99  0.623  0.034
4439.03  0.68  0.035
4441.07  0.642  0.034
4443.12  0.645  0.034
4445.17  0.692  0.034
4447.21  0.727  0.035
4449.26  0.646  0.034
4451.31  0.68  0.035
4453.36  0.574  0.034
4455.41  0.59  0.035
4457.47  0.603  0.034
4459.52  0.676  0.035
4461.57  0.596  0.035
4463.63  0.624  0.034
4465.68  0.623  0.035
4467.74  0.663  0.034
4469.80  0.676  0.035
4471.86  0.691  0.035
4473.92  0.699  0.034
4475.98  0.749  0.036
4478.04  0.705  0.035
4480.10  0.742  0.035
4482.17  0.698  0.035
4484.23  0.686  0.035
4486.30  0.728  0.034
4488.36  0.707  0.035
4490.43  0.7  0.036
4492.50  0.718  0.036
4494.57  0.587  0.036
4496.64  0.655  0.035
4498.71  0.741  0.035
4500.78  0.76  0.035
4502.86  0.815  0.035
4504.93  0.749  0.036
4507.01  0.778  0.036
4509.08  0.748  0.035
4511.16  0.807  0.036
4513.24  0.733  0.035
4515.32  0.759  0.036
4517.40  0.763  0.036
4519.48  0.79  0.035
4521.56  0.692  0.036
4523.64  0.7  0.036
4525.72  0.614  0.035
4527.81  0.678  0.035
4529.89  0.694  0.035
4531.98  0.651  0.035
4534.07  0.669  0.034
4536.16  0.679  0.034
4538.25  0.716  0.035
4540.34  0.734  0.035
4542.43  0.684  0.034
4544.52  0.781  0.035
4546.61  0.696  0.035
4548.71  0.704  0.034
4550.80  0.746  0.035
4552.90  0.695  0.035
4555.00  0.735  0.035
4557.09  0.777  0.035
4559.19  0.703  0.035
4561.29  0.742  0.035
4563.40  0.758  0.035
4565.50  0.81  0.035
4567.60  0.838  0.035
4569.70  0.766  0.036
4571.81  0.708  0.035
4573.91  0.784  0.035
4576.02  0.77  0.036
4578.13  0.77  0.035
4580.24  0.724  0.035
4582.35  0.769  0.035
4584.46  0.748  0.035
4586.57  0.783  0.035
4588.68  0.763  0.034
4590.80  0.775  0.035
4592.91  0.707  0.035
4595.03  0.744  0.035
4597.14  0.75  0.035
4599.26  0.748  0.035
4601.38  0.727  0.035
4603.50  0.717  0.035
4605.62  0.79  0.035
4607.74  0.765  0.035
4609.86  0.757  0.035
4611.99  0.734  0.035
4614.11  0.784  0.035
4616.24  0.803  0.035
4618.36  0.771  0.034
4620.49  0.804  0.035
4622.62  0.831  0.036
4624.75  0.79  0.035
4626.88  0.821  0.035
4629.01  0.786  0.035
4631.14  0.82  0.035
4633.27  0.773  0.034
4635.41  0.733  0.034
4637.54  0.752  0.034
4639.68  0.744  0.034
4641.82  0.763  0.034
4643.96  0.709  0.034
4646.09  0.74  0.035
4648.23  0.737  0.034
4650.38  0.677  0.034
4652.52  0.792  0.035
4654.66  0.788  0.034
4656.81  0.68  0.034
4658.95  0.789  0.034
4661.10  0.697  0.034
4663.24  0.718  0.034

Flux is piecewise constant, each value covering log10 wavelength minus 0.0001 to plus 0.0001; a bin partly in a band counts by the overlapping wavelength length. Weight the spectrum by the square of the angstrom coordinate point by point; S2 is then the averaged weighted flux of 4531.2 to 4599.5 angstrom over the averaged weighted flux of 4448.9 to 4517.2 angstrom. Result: 1.1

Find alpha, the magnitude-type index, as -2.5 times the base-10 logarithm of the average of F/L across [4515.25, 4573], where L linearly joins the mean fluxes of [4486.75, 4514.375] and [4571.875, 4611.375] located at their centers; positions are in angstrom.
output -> 0.03 mag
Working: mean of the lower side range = 0.731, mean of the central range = 0.724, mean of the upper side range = 0.754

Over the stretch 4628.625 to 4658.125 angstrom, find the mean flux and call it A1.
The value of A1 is 0.749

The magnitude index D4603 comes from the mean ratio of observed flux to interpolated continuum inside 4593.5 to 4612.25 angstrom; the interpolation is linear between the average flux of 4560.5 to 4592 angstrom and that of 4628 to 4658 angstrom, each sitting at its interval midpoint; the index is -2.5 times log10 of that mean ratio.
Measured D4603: 0.02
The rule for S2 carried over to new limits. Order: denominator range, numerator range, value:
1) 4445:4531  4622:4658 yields 1.17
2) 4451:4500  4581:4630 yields 1.21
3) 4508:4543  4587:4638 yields 1.12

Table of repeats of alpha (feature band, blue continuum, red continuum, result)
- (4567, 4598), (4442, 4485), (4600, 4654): -0.03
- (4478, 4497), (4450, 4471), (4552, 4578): -0.05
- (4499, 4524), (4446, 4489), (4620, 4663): -0.10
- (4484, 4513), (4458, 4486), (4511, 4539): -0.05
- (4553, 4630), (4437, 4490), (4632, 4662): -0.07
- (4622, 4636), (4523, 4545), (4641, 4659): -0.09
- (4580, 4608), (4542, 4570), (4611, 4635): 0.03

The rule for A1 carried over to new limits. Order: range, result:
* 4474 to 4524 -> 0.729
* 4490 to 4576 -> 0.729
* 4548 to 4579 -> 0.754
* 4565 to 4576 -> 0.779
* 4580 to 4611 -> 0.752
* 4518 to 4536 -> 0.688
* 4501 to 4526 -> 0.75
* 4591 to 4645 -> 0.765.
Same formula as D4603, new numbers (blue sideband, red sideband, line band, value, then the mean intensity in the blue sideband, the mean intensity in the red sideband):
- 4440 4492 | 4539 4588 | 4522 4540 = 0.07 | 0.671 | 0.749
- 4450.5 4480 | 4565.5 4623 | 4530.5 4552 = 0.02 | 0.656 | 0.764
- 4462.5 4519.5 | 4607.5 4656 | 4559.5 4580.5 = -0.03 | 0.716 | 0.768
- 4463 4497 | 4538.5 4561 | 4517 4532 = 0.02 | 0.687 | 0.726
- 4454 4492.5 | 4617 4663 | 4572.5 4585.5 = -0.04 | 0.676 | 0.761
